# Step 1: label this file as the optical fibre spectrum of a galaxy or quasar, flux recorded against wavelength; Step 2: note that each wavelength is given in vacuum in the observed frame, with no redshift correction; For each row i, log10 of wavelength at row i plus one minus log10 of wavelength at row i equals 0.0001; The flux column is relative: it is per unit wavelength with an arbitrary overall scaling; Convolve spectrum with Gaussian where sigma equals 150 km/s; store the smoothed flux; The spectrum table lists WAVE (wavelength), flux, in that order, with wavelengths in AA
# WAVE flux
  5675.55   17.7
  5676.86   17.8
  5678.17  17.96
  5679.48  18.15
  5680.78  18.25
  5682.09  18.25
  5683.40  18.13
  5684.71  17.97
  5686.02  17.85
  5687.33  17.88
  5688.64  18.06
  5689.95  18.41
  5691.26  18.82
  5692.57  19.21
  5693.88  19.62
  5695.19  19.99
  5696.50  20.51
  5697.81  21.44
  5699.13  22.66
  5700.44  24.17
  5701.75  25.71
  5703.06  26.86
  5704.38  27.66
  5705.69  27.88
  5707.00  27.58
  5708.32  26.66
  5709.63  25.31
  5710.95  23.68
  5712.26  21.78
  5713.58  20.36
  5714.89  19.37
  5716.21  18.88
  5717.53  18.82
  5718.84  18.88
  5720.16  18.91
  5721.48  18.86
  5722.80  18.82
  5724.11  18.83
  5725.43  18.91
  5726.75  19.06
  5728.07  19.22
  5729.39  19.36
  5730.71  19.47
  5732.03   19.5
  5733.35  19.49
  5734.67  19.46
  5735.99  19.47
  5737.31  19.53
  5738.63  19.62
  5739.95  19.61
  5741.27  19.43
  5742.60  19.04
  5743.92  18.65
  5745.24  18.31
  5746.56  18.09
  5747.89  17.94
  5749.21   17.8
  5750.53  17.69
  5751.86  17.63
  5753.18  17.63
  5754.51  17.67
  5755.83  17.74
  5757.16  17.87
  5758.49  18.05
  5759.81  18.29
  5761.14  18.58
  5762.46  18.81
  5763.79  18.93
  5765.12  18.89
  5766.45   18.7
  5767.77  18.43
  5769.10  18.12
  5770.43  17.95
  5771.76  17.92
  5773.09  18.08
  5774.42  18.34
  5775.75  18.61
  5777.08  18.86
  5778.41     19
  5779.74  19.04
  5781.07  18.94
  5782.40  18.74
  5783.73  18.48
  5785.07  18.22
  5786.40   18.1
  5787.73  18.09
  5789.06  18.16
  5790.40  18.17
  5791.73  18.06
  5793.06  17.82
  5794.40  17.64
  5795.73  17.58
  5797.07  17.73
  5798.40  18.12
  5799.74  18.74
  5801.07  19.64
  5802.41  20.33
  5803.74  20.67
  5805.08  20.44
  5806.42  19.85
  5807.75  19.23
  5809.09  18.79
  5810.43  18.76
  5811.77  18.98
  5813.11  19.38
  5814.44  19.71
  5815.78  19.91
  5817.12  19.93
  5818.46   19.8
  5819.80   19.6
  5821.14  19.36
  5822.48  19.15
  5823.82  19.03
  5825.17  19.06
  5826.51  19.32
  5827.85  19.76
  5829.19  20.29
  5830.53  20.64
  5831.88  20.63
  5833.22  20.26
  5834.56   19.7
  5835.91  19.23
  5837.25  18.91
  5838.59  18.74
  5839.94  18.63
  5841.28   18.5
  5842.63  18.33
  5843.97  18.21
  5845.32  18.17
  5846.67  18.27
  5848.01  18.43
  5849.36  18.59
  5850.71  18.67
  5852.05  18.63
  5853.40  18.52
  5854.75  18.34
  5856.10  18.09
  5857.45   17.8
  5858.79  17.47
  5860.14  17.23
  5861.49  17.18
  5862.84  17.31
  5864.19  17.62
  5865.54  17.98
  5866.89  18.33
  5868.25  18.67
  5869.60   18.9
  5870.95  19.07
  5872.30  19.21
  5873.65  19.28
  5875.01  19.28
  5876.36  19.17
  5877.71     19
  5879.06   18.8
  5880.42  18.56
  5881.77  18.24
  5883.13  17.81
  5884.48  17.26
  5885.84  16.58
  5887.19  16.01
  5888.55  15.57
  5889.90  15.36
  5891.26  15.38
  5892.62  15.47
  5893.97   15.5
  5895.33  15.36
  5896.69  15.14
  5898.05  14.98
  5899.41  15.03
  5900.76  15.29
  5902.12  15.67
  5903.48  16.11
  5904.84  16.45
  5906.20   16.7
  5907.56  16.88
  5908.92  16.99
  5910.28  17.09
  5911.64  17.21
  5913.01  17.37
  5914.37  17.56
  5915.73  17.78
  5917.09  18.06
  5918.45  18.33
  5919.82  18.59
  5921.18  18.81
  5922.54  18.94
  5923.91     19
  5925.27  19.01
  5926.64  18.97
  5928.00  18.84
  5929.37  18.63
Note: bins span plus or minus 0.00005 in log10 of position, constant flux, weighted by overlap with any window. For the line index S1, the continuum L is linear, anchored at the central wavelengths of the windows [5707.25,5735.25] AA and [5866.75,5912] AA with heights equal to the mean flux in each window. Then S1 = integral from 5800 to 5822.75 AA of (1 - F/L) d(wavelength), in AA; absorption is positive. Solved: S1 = -1.3 AA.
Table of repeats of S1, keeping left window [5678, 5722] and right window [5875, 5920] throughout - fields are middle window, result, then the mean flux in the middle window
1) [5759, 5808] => 1.64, 18.6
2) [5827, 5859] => -1.56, 18.9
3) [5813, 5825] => -0.65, 19.5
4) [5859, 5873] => -0.49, 18.1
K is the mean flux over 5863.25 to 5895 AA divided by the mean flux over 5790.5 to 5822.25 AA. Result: 0.92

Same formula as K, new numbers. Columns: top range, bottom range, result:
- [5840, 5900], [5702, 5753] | 0.86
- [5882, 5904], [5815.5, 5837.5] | 0.80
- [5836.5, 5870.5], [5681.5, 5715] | 0.84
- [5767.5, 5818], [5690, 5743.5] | 0.89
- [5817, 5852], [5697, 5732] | 0.88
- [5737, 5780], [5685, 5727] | 0.87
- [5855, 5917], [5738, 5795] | 0.94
